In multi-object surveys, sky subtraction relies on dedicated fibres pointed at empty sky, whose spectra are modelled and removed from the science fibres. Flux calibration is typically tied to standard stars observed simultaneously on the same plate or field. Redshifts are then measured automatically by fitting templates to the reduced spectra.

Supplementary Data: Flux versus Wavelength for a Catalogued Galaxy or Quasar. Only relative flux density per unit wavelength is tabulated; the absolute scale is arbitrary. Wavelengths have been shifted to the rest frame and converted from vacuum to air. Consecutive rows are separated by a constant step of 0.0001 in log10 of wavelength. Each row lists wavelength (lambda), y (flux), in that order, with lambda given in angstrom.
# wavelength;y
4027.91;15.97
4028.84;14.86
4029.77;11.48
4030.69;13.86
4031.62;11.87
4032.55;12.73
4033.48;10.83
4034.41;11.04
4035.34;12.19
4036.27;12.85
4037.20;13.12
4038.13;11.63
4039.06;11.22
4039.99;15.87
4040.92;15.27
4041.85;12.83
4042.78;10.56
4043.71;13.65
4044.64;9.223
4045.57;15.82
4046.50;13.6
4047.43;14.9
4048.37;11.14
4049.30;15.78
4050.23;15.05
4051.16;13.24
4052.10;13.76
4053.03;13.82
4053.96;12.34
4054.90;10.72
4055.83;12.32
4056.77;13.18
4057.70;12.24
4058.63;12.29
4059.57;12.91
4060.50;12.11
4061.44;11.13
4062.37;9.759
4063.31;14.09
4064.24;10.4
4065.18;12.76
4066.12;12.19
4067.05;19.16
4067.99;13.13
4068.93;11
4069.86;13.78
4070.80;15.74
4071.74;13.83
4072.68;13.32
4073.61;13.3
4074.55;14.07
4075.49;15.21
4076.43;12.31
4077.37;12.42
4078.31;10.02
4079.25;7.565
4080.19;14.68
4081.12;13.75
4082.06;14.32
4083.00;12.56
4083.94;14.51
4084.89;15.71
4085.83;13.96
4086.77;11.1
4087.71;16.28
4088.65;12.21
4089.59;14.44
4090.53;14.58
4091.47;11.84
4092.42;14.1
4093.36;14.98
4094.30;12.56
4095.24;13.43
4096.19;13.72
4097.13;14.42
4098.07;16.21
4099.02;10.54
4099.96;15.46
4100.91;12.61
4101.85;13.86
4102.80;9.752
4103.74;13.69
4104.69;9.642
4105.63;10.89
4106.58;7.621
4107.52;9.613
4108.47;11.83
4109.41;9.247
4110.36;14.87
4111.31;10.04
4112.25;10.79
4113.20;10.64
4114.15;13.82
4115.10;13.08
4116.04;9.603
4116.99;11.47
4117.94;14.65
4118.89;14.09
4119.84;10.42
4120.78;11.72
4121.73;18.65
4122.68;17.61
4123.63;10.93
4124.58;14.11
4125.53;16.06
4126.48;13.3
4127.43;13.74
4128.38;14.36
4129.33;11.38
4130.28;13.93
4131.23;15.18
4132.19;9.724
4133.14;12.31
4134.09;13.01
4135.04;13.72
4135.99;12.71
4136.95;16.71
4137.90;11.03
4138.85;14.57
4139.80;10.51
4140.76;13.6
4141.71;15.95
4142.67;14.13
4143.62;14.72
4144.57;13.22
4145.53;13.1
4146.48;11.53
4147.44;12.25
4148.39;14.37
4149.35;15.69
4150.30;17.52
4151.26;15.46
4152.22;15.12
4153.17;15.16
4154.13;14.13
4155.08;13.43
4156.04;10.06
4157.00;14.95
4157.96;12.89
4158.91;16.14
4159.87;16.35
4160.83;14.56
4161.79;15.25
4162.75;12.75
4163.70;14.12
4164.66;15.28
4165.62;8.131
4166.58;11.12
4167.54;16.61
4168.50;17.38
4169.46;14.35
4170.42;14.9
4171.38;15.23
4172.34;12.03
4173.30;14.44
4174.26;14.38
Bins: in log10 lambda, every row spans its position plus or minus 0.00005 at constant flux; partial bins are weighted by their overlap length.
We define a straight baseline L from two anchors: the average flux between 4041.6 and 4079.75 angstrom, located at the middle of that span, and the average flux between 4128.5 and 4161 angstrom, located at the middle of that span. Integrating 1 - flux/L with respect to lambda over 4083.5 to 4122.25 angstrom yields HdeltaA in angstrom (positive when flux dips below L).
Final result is 1.6 angstrom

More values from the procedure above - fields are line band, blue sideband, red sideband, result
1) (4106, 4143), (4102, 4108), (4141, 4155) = -1.9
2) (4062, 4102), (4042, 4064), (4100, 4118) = -4.4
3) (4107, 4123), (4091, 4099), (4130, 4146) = 1.4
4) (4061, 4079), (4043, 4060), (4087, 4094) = 0.7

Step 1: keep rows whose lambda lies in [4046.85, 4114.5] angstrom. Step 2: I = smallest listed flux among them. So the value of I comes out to 7.565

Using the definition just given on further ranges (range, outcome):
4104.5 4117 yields 7.621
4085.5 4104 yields 9.752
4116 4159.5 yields 9.603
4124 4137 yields 9.724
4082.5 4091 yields 11.1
